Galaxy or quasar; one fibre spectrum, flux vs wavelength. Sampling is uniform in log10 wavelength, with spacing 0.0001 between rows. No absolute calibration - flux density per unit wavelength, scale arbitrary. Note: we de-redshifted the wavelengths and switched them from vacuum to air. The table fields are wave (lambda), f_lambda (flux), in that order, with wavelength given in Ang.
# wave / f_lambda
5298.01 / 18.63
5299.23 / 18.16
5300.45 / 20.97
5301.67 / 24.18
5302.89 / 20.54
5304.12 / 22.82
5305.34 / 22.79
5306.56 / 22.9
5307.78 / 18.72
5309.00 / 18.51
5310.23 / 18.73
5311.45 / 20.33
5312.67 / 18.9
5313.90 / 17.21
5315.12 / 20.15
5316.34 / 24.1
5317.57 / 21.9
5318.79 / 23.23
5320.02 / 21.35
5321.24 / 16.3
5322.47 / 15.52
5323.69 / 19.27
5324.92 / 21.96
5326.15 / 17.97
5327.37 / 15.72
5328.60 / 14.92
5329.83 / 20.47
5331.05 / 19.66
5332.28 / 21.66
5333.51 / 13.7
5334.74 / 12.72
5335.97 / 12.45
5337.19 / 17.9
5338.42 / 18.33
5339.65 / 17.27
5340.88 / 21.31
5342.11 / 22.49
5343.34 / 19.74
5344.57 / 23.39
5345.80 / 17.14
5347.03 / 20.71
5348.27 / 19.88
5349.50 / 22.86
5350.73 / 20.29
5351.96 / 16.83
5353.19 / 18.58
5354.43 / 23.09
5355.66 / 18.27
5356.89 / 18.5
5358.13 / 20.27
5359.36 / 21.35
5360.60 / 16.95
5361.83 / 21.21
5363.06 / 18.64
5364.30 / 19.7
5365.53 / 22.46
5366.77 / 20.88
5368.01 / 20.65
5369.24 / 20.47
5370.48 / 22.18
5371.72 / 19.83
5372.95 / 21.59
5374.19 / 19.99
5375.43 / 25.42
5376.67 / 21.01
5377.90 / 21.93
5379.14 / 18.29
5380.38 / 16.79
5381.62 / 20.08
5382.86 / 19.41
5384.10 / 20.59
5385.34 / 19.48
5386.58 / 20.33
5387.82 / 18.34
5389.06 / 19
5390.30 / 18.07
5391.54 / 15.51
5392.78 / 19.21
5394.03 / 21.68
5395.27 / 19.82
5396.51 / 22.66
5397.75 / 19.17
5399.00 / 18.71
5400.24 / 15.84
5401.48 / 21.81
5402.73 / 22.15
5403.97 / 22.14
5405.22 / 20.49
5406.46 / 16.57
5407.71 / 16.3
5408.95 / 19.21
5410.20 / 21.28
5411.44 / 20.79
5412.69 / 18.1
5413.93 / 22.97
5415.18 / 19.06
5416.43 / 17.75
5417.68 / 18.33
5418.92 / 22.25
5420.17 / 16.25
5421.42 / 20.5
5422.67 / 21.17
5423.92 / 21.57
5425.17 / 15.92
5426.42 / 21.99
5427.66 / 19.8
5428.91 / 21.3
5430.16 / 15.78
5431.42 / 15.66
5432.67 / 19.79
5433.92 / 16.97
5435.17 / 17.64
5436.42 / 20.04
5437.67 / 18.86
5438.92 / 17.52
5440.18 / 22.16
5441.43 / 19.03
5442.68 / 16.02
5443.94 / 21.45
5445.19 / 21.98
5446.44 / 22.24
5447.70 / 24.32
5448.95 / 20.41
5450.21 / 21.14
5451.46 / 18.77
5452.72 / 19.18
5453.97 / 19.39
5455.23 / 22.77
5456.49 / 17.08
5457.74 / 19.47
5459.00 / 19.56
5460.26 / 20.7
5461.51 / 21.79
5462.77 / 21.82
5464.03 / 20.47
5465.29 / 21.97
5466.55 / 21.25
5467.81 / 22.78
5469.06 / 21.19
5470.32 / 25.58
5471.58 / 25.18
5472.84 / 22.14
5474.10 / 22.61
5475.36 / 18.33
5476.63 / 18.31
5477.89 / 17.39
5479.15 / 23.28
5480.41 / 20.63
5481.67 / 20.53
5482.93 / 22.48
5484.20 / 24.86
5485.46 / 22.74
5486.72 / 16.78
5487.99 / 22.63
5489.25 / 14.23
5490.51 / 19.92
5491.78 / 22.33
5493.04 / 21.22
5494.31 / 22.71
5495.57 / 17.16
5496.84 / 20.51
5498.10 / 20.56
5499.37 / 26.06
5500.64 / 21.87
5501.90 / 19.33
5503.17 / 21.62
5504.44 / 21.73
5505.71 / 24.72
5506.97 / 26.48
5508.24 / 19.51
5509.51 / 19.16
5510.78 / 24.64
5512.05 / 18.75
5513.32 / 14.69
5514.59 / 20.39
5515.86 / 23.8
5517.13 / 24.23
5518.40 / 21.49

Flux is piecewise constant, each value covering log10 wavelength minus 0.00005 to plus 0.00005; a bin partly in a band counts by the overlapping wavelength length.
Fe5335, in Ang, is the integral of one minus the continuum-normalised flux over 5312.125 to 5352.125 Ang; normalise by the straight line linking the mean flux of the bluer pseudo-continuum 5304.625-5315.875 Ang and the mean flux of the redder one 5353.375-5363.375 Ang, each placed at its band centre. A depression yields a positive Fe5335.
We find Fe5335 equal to 1.6 Ang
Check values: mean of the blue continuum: 19.9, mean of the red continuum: 19.8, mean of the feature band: 19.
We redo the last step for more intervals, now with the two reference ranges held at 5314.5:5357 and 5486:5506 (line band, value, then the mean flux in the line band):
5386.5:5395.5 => 0.4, 18.9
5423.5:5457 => 1.0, 19.6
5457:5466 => -0.2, 20.8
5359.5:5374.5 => -0.7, 20.4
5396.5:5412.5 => 0.2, 19.6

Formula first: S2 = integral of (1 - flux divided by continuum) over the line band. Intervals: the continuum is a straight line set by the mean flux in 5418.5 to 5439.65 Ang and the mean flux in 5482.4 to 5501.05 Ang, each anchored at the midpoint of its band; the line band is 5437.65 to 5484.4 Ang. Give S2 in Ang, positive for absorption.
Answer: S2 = -2.0 Ang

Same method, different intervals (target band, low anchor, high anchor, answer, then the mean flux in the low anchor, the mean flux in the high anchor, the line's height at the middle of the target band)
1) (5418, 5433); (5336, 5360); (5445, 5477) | 1.03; 19.7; 21.2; 20.7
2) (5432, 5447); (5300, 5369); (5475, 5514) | 0.70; 19.6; 20.8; 20.4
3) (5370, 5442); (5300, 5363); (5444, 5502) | 2.62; 19.5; 21.1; 20.3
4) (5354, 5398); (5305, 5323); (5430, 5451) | -0.63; 20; 19.5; 19.8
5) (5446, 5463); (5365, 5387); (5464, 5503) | 0.39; 20.6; 21.2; 21.1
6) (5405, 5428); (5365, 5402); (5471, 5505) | 0.98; 20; 21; 20.3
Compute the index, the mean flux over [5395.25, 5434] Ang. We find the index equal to 19.5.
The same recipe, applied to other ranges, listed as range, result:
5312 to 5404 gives 19.6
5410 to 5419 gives 19.9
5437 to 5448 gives 20.3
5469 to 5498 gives 21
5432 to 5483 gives 20.6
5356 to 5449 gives 19.8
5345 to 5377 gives 20.3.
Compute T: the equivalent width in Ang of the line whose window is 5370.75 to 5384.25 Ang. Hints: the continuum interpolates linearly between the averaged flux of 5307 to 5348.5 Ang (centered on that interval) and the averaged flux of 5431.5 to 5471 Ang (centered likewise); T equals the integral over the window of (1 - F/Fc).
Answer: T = -0.7 Ang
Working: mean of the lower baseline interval 18.9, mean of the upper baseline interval 20.4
